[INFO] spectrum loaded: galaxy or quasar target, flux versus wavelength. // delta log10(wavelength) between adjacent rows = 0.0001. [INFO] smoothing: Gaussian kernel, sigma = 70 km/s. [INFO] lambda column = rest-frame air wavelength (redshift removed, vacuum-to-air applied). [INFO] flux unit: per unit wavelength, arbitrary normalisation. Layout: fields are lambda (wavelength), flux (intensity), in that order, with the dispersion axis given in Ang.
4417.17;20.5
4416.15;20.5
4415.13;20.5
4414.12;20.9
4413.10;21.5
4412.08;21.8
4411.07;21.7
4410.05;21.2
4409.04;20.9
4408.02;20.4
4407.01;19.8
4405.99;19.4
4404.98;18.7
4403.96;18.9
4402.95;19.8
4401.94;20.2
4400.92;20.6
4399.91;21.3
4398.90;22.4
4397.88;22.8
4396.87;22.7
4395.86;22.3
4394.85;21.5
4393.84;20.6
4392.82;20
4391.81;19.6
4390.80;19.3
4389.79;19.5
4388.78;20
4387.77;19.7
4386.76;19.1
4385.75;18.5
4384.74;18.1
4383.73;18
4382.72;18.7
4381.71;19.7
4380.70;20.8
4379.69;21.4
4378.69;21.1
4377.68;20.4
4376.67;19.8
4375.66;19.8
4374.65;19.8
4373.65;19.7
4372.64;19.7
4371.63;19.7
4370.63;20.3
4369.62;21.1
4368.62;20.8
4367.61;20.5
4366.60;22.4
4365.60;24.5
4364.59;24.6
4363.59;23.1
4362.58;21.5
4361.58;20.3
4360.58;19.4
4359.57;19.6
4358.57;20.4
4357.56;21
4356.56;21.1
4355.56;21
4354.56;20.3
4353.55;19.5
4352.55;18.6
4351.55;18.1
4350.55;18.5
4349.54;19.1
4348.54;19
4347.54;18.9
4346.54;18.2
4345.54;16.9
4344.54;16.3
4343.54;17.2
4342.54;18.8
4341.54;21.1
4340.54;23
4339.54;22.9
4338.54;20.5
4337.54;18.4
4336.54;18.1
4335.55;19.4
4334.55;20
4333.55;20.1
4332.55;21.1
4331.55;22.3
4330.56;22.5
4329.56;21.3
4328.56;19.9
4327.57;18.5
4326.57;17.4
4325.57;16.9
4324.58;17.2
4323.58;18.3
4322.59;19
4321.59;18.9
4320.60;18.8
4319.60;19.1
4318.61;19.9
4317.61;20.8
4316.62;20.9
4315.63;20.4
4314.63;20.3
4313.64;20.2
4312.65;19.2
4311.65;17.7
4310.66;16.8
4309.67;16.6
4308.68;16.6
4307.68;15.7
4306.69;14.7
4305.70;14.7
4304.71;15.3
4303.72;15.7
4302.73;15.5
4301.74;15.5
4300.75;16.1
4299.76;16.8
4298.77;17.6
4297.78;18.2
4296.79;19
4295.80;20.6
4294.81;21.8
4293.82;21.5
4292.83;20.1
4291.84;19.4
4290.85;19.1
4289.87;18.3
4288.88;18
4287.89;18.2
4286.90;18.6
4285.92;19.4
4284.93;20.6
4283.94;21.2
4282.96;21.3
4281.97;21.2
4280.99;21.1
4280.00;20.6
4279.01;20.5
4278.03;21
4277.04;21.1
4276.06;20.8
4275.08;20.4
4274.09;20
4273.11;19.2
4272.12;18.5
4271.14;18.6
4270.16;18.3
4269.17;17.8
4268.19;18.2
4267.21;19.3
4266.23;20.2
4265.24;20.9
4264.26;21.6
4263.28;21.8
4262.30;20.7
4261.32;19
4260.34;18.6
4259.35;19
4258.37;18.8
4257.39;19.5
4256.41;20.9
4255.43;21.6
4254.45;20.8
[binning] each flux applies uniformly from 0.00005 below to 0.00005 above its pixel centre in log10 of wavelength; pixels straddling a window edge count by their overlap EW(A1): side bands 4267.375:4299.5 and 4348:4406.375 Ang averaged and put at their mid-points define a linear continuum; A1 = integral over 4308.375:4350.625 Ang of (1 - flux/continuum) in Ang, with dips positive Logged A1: 1.6 Ang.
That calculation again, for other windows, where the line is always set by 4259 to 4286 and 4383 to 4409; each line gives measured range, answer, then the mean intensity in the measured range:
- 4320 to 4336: 0.5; 19.5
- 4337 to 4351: 0.6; 19.2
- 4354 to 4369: -0.9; 21.4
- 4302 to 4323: 2.3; 17.9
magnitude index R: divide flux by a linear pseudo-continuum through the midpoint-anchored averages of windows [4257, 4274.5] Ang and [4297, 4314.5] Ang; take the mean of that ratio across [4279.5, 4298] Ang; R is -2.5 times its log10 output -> -0.12 mag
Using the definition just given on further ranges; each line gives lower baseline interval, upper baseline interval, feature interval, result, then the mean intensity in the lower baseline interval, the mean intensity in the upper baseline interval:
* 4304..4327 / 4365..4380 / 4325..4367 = -0.03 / 18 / 20.7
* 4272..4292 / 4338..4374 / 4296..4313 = 0.20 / 20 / 20.2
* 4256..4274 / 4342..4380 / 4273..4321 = 0.04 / 19.5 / 20.1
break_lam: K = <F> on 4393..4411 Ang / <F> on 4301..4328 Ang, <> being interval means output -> 1.17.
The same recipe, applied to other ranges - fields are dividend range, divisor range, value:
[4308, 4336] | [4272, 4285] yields 0.94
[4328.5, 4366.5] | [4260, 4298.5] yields 1.02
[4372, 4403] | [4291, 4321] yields 1.11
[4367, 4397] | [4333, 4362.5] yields 1.03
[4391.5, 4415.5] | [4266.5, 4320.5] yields 1.10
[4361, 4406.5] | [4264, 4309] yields 1.09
